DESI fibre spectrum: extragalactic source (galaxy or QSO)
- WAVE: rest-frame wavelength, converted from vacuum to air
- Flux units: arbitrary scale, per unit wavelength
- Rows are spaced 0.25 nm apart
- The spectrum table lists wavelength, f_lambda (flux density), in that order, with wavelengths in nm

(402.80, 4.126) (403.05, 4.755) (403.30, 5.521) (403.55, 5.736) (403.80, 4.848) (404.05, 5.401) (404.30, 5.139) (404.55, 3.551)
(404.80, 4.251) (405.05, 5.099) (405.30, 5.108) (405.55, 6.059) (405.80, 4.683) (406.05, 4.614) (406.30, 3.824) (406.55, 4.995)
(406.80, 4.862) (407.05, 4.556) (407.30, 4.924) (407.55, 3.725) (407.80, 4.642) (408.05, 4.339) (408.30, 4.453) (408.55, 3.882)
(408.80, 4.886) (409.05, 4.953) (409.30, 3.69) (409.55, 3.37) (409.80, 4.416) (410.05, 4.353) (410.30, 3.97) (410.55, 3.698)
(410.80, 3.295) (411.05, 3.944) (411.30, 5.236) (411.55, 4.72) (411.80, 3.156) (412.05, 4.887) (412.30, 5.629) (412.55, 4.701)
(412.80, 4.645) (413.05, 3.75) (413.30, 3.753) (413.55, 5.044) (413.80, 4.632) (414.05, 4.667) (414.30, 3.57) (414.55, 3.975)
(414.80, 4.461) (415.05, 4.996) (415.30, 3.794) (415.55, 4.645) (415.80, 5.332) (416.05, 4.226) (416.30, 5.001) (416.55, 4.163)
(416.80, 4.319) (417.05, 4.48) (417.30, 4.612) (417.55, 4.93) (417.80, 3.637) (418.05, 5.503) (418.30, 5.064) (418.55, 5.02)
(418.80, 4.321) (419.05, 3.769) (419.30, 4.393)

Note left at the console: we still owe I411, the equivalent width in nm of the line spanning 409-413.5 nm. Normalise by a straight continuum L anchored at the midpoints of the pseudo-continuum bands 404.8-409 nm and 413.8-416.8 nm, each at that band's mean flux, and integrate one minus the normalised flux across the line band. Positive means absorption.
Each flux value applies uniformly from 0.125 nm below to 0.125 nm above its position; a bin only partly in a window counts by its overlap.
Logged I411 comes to 0.31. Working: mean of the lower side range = 4.66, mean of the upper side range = 4.44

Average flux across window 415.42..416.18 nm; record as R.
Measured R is 4.73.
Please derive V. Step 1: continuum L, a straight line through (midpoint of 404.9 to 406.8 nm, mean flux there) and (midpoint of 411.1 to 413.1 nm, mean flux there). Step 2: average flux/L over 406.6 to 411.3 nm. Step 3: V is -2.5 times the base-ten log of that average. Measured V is 0.119 mag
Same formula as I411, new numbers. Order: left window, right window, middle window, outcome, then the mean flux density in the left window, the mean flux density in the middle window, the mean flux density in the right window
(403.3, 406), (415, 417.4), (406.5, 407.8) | 0.08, 5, 4.59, 4.54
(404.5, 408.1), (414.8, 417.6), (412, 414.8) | 0.08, 4.64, 4.47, 4.58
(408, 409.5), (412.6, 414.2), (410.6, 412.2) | 0.06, 4.32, 4.2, 4.42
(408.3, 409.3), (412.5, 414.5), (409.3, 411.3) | 0.21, 4.45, 3.94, 4.32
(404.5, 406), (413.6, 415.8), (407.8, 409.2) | 0.06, 4.84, 4.5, 4.42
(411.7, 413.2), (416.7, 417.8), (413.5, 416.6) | -0.01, 4.47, 4.5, 4.48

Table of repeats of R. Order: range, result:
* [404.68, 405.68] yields 5.13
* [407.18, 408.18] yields 4.41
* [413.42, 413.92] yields 4.83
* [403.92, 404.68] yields 4.7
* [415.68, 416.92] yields 4.61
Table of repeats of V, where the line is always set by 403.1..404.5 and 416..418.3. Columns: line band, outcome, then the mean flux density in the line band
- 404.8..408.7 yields 0.096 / 4.64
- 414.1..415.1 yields 0.115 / 4.23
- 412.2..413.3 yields 0.054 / 4.55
